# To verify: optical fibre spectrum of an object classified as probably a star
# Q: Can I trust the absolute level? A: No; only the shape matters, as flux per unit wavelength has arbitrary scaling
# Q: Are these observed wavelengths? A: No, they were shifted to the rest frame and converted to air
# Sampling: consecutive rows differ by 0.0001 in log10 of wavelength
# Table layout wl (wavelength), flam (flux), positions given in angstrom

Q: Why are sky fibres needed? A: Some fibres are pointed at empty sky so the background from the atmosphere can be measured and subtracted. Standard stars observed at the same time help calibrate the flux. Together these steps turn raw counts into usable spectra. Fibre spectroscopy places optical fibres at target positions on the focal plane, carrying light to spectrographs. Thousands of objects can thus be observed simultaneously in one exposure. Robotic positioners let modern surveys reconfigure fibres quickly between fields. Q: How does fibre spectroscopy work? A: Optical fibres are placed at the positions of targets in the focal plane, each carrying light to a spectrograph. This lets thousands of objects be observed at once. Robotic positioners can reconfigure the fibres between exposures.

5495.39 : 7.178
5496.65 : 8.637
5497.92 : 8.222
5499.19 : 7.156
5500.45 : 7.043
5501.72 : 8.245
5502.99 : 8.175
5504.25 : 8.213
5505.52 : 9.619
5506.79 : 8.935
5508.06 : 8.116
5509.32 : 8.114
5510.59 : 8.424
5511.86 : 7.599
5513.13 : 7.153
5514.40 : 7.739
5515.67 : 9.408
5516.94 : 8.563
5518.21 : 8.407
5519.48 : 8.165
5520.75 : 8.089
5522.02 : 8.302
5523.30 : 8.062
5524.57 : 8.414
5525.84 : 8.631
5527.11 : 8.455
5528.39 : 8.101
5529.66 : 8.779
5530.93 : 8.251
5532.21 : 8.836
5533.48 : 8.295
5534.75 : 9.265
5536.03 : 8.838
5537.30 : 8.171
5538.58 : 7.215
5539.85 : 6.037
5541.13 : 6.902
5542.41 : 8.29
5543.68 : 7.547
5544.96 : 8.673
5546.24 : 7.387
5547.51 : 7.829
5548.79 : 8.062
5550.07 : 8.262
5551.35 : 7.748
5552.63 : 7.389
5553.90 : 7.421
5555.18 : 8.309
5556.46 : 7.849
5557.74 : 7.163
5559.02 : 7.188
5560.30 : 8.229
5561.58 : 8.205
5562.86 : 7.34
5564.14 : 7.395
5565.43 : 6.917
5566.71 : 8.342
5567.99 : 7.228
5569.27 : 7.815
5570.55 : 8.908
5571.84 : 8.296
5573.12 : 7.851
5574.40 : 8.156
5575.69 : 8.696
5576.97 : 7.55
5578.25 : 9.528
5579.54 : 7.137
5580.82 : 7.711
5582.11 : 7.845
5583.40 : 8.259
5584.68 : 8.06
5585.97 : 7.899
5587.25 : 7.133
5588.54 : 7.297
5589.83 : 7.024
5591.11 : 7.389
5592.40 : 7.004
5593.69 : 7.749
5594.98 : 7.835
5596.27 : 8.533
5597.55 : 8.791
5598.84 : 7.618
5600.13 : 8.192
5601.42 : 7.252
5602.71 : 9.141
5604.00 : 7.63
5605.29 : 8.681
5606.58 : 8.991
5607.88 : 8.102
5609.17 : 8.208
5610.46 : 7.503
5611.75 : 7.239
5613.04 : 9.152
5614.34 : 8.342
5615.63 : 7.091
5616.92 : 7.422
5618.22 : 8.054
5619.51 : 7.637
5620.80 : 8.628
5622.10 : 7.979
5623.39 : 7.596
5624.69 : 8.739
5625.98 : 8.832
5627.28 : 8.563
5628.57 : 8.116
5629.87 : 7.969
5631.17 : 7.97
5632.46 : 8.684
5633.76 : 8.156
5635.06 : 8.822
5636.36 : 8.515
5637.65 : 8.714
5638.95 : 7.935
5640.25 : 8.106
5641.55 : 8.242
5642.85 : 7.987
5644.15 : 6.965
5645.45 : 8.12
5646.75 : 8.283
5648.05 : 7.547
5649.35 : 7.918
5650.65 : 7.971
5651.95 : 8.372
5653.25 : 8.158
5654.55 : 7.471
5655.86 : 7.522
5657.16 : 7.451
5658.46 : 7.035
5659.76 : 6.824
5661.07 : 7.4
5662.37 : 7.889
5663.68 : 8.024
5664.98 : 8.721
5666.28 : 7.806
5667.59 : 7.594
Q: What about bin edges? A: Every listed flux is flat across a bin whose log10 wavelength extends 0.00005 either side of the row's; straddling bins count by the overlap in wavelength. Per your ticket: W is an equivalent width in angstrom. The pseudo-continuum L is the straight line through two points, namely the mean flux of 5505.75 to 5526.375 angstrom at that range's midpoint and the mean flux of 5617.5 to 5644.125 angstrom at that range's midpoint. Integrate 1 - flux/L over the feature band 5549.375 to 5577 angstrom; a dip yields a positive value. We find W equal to 1.4 angstrom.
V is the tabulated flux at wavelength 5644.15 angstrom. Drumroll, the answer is 6.965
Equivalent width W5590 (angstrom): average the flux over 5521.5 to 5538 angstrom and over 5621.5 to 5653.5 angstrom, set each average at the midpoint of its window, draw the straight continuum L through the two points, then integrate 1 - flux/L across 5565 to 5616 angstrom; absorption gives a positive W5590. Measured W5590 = 2.1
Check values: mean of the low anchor 8.49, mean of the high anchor 8.17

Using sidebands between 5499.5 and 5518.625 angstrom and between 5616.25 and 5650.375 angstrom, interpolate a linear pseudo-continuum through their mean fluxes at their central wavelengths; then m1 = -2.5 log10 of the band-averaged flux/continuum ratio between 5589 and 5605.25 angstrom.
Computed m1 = 0.039 mag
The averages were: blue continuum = 8.23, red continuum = 8.13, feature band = 7.87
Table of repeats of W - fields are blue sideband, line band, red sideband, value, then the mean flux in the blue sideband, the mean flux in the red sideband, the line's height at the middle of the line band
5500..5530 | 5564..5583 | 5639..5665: 0.2 angstrom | 8.28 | 7.78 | 8.07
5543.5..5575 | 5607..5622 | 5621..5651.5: 0.2 angstrom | 7.82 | 8.17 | 8.07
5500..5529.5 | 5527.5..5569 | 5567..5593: 1.0 angstrom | 8.27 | 7.85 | 8.06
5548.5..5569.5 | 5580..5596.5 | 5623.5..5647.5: 0.5 angstrom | 7.69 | 8.24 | 7.9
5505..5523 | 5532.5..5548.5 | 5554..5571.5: 0.2 angstrom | 8.32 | 7.76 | 8.01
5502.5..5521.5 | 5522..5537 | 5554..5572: -0.7 angstrom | 8.32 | 7.77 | 8.13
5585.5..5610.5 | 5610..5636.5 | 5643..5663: -1.2 angstrom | 7.91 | 7.67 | 7.8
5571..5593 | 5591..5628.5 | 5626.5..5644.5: -0.2 angstrom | 7.82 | 8.22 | 8.03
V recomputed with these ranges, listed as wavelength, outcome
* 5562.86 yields 7.34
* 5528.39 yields 8.101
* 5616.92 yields 7.422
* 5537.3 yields 8.171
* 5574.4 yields 8.156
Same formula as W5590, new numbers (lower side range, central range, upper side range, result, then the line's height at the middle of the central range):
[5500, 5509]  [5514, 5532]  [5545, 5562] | -0.57 angstrom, 8.15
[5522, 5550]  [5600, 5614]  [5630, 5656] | -0.18 angstrom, 8.09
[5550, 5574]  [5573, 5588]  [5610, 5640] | -0.18 angstrom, 7.89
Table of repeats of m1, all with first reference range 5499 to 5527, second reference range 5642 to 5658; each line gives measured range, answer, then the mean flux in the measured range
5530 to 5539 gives -0.04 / 8.45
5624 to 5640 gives -0.07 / 8.41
